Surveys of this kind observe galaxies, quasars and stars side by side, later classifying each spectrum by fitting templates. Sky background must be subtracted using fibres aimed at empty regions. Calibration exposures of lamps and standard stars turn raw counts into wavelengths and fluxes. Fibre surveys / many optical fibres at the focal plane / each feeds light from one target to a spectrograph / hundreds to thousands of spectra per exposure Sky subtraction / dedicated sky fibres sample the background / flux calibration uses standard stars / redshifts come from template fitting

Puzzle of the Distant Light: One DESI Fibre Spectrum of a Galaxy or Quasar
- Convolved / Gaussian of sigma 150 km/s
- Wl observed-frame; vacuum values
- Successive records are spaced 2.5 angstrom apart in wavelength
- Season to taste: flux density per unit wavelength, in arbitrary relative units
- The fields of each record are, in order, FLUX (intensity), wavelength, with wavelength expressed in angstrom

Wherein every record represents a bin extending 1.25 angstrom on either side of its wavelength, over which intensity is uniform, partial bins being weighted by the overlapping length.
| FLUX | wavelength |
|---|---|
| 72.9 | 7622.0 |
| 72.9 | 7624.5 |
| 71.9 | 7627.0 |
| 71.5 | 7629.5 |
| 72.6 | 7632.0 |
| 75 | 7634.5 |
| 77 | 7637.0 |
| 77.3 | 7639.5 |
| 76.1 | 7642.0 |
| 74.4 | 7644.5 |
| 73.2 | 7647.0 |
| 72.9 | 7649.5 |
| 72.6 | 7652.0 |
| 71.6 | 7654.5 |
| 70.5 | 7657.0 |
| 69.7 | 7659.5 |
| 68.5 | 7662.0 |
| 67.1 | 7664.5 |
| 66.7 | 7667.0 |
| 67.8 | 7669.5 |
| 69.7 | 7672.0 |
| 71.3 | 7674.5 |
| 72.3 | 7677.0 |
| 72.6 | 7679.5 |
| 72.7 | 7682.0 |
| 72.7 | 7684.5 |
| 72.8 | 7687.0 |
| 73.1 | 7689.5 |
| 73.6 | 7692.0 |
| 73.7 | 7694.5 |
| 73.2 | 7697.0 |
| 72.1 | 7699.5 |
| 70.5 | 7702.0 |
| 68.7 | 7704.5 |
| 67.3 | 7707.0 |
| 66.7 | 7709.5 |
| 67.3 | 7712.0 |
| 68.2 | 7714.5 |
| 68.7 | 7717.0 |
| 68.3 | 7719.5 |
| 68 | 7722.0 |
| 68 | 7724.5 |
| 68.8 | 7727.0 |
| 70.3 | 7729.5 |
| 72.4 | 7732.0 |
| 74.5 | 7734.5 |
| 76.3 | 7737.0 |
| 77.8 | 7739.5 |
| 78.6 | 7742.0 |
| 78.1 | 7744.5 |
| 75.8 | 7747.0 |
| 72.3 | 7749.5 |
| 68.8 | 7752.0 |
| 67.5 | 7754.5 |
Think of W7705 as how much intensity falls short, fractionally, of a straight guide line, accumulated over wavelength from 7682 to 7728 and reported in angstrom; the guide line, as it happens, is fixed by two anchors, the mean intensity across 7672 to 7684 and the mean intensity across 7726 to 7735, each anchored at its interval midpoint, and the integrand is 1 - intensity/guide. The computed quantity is 1.0 angstrom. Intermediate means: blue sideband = 72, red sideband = 71.3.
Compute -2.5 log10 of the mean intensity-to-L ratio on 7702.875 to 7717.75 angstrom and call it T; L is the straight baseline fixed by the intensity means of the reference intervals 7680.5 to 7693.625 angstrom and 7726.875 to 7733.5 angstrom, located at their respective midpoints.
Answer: 0.06 mag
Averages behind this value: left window 73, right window 70.9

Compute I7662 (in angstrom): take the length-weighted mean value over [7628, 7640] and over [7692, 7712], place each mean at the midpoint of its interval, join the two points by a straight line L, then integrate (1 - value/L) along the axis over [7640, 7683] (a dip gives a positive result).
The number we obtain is 0.9 angstrom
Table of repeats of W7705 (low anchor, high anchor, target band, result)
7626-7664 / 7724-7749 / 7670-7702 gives 0.51 angstrom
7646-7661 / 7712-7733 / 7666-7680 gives 0.18 angstrom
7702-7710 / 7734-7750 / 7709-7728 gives 0.79 angstrom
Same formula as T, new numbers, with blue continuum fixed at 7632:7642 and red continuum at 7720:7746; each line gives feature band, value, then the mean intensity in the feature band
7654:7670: 0.10 mag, 68.8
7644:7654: 0.04 mag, 73.1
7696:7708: 0.06 mag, 70.4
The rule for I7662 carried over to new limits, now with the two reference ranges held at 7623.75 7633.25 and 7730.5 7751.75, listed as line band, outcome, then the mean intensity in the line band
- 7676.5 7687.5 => 0.16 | 72.6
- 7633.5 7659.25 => -0.42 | 73.9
